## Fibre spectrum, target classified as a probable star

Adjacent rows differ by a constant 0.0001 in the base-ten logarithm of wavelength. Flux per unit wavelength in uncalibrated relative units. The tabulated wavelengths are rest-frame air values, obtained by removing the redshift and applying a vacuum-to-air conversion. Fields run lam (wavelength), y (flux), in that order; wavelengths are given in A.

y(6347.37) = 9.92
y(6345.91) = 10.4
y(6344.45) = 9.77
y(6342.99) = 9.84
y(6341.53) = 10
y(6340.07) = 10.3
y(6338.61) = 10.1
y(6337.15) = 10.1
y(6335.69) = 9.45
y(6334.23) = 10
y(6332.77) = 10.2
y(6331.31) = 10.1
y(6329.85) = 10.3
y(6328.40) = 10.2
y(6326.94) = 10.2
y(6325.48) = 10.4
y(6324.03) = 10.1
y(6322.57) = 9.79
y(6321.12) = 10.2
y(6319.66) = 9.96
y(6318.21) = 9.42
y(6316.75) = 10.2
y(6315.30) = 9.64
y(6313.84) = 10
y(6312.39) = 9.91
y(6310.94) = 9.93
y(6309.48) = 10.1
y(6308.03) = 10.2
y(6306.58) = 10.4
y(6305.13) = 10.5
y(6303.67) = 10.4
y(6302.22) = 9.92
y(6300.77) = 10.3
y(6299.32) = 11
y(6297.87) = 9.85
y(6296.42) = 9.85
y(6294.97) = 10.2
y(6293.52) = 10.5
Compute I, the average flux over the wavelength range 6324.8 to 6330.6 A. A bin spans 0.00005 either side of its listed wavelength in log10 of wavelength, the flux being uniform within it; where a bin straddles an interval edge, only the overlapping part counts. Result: 10.3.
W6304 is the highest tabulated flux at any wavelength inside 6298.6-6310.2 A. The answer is 11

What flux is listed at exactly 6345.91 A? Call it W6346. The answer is 10.4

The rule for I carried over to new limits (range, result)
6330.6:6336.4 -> 9.93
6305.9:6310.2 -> 10.2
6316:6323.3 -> 9.92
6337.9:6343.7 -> 10.1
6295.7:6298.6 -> 9.85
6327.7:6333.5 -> 10.2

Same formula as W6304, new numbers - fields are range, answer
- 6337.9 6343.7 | 10.3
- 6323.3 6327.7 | 10.4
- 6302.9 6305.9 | 10.5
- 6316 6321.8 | 10.2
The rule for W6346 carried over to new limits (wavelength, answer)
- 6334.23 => 10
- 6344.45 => 9.77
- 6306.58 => 10.4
